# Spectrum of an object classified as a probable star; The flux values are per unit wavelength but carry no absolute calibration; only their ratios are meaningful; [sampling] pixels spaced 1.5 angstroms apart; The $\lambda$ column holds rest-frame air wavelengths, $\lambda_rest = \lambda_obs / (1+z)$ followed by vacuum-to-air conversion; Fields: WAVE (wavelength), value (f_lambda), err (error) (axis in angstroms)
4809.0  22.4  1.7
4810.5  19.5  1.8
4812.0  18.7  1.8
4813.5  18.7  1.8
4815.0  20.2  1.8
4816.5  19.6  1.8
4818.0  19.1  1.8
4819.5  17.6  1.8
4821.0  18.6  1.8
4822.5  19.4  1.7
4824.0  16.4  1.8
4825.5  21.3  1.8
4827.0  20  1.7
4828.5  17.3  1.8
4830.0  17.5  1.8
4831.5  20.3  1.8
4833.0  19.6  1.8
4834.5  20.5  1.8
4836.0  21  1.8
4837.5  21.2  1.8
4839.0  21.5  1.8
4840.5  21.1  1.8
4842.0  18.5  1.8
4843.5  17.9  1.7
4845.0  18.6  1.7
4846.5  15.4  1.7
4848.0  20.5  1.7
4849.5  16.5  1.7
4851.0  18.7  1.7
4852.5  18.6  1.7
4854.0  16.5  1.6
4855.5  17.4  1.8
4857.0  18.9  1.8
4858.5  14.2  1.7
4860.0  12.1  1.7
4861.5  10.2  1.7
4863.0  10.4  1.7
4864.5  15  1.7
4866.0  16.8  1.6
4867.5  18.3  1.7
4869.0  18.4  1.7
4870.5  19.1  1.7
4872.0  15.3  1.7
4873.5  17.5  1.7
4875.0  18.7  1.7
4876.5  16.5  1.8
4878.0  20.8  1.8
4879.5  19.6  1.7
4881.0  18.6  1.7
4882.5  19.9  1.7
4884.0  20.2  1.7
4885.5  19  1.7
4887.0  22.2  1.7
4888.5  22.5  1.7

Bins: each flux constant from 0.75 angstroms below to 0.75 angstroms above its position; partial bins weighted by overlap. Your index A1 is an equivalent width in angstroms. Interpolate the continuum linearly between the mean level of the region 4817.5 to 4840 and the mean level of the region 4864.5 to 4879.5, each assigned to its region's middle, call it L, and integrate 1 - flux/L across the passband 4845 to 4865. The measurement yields 2.9 angstroms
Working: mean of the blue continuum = 19.4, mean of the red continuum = 17.9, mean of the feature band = 15.8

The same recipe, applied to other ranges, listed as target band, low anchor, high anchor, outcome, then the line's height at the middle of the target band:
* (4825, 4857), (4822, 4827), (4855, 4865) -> -4.5 angstroms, 16.7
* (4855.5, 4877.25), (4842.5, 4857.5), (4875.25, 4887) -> 3.3 angstroms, 18.7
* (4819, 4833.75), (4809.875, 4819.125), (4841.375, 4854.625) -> 0.0 angstroms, 18.8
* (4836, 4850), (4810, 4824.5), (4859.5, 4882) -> -1.1 angstroms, 17.7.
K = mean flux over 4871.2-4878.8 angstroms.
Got 17.8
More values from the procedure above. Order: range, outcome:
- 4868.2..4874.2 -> 17.6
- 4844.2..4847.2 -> 17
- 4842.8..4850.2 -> 17.8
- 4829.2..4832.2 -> 18.8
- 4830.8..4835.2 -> 20.1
